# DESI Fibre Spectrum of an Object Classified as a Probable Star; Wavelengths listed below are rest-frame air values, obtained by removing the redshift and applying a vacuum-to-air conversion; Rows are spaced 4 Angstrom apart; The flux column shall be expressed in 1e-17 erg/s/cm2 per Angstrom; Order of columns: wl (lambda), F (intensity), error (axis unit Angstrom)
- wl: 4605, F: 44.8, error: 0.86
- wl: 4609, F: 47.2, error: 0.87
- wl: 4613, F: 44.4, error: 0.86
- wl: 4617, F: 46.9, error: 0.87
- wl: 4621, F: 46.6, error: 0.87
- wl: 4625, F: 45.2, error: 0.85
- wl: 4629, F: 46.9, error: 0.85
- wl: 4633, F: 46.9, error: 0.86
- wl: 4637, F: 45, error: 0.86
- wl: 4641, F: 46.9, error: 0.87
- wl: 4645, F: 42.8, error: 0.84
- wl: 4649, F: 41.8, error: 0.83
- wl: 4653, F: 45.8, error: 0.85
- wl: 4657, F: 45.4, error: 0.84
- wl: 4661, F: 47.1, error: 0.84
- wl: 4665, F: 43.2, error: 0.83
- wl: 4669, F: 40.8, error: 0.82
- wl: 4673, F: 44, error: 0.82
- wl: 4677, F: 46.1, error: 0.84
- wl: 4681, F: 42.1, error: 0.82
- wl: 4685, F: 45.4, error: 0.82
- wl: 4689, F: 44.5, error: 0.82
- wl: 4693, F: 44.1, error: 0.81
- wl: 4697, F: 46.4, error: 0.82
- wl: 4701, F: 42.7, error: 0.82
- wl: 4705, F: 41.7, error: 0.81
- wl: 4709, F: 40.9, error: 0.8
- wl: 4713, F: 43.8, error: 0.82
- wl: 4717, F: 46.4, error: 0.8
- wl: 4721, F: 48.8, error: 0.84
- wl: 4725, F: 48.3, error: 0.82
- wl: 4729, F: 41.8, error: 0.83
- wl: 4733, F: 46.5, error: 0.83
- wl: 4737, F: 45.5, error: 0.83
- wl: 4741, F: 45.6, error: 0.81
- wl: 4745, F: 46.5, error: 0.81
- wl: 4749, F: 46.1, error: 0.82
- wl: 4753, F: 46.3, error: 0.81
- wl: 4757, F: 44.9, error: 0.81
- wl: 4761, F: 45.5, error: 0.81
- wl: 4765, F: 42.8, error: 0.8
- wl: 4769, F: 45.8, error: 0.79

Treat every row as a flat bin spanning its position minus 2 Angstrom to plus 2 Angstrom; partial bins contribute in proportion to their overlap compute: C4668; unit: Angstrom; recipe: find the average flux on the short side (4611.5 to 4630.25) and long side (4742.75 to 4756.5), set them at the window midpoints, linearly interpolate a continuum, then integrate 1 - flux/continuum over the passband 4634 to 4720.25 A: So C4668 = 3.4 Angstrom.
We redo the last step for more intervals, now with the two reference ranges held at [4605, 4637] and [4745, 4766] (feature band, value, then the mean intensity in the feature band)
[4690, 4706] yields 0.6 Angstrom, 43.9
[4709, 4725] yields -0.1 Angstrom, 45.9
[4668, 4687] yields 0.8 Angstrom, 43.8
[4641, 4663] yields 0.6 Angstrom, 44.8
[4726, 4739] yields 0.2 Angstrom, 44.9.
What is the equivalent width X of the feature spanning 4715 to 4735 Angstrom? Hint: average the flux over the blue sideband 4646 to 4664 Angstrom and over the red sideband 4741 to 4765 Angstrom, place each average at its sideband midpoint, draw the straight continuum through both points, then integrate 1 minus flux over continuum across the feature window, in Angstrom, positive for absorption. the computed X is -0.4 Angstrom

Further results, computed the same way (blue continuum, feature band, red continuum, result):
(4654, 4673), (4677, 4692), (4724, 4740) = 0.1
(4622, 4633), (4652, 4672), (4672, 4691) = 0.3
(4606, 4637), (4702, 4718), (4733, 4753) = 1.1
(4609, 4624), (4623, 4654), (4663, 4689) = 0.0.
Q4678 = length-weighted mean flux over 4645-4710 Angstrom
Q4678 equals 43.9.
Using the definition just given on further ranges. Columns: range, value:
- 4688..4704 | 44.2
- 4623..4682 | 44.7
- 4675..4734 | 44.6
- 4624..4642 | 46.2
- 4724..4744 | 45.5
